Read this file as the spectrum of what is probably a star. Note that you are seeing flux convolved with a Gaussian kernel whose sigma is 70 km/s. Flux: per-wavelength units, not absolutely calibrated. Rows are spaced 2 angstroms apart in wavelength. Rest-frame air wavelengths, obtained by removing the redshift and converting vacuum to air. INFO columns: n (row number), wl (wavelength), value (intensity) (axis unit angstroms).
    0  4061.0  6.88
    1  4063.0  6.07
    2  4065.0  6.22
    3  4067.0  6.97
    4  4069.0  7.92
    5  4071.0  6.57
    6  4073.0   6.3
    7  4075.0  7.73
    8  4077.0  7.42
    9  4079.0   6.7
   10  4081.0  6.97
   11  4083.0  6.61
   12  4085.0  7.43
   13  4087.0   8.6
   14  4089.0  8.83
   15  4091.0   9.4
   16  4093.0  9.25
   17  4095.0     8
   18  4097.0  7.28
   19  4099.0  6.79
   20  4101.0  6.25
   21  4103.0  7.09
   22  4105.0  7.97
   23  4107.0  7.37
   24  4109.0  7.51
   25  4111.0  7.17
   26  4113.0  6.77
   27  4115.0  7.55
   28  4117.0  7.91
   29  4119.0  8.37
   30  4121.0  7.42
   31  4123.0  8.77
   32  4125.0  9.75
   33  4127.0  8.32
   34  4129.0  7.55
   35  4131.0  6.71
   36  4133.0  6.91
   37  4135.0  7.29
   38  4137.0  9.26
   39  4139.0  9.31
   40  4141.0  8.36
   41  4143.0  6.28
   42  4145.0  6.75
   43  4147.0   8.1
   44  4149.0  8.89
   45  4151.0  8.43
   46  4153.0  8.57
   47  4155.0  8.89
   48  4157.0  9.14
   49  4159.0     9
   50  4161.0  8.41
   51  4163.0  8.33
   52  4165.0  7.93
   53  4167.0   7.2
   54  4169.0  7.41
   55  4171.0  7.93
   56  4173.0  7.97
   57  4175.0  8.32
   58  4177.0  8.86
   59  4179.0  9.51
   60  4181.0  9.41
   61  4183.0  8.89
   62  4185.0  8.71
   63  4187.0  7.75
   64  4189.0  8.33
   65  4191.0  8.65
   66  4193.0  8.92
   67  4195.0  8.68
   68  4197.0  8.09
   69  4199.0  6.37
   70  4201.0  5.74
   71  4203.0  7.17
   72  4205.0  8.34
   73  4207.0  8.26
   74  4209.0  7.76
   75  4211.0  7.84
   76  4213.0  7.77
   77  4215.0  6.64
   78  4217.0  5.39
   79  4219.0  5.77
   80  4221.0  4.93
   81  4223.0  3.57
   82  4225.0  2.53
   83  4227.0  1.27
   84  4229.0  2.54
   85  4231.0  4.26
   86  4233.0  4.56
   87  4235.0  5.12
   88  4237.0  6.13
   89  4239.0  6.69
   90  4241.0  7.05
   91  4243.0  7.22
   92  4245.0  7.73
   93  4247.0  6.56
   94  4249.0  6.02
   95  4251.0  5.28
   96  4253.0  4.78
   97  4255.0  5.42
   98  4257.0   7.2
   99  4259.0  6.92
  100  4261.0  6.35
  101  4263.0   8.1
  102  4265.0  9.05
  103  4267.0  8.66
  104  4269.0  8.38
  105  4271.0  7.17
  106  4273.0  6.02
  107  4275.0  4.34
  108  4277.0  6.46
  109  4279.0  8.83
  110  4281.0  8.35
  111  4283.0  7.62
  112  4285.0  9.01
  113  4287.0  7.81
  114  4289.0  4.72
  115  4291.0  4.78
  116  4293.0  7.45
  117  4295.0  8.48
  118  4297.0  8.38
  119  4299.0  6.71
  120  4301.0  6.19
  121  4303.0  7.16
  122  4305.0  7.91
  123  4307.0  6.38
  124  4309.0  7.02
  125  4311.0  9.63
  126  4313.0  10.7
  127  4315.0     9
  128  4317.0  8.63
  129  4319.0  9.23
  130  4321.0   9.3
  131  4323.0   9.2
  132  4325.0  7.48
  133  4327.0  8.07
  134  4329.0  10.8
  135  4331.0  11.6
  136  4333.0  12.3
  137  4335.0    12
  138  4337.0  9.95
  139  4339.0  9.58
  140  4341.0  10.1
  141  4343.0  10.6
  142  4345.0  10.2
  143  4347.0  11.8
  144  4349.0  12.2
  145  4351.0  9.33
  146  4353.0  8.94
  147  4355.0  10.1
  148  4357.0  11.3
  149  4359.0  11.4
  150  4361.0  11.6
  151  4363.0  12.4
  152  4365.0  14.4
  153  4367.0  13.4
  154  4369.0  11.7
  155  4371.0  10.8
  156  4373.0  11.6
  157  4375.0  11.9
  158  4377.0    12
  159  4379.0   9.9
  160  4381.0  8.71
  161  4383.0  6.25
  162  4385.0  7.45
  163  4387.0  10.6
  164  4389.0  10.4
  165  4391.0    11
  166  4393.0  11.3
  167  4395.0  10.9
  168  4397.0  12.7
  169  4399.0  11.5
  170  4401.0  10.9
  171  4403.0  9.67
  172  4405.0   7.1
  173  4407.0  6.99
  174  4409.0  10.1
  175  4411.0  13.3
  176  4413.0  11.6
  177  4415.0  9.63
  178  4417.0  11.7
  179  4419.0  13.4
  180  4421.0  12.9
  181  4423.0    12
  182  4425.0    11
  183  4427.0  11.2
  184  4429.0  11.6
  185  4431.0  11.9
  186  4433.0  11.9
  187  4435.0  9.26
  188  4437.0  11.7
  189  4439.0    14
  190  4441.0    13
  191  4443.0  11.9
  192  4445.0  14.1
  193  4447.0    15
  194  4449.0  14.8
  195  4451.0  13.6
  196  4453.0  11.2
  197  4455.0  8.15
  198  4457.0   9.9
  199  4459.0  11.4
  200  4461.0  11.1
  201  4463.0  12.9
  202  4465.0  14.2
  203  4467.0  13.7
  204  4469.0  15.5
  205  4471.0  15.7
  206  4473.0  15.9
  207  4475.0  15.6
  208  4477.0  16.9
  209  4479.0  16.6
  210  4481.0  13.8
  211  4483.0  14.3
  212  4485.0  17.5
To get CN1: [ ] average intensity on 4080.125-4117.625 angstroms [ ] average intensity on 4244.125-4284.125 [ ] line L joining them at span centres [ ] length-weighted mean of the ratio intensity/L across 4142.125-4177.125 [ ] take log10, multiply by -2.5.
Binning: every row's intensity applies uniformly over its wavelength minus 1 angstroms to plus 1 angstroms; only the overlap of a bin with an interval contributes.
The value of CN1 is -0.10 mag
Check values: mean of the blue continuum 7.62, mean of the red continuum 6.97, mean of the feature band 8.12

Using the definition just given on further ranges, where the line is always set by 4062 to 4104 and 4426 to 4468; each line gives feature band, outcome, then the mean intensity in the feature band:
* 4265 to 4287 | 0.29 mag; 7.57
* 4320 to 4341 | 0.07 mag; 10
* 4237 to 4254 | 0.43 mag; 6.4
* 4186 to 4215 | 0.15 mag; 7.79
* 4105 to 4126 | -0.01 mag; 7.86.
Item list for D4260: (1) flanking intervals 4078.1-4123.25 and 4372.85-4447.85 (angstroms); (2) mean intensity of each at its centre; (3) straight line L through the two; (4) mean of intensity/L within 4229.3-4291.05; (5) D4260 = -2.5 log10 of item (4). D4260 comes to 0.38 mag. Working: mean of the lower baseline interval 7.64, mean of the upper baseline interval 11.1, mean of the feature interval 6.65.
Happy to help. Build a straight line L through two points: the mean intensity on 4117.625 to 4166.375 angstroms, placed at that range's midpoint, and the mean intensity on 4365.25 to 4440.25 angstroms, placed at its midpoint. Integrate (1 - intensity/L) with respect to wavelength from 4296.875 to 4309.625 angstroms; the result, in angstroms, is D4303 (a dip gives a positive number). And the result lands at 3.7 angstroms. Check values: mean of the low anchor 8.19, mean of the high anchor 11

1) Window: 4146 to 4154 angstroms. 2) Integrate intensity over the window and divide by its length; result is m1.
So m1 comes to 8.5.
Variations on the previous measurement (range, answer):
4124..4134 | 7.85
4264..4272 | 8.32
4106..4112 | 7.35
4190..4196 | 8.75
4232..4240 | 5.62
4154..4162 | 8.86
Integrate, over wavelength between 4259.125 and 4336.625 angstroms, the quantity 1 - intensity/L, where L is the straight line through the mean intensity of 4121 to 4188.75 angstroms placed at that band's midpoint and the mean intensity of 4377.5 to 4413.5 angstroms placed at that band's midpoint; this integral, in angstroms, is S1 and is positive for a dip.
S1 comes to 9.9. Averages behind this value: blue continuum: 8.26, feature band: 8.14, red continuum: 10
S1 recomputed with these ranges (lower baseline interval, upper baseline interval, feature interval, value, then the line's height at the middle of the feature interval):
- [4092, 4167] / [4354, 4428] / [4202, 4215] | 1.6 angstroms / 8.84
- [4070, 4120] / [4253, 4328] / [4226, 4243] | 6.1 angstroms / 7.57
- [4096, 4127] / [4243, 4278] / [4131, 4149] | -0.8 angstroms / 7.45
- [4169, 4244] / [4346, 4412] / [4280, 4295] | 2.5 angstroms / 8.66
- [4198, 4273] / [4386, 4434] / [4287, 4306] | 2.4 angstroms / 7.91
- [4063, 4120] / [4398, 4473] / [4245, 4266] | 6.5 angstroms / 9.58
